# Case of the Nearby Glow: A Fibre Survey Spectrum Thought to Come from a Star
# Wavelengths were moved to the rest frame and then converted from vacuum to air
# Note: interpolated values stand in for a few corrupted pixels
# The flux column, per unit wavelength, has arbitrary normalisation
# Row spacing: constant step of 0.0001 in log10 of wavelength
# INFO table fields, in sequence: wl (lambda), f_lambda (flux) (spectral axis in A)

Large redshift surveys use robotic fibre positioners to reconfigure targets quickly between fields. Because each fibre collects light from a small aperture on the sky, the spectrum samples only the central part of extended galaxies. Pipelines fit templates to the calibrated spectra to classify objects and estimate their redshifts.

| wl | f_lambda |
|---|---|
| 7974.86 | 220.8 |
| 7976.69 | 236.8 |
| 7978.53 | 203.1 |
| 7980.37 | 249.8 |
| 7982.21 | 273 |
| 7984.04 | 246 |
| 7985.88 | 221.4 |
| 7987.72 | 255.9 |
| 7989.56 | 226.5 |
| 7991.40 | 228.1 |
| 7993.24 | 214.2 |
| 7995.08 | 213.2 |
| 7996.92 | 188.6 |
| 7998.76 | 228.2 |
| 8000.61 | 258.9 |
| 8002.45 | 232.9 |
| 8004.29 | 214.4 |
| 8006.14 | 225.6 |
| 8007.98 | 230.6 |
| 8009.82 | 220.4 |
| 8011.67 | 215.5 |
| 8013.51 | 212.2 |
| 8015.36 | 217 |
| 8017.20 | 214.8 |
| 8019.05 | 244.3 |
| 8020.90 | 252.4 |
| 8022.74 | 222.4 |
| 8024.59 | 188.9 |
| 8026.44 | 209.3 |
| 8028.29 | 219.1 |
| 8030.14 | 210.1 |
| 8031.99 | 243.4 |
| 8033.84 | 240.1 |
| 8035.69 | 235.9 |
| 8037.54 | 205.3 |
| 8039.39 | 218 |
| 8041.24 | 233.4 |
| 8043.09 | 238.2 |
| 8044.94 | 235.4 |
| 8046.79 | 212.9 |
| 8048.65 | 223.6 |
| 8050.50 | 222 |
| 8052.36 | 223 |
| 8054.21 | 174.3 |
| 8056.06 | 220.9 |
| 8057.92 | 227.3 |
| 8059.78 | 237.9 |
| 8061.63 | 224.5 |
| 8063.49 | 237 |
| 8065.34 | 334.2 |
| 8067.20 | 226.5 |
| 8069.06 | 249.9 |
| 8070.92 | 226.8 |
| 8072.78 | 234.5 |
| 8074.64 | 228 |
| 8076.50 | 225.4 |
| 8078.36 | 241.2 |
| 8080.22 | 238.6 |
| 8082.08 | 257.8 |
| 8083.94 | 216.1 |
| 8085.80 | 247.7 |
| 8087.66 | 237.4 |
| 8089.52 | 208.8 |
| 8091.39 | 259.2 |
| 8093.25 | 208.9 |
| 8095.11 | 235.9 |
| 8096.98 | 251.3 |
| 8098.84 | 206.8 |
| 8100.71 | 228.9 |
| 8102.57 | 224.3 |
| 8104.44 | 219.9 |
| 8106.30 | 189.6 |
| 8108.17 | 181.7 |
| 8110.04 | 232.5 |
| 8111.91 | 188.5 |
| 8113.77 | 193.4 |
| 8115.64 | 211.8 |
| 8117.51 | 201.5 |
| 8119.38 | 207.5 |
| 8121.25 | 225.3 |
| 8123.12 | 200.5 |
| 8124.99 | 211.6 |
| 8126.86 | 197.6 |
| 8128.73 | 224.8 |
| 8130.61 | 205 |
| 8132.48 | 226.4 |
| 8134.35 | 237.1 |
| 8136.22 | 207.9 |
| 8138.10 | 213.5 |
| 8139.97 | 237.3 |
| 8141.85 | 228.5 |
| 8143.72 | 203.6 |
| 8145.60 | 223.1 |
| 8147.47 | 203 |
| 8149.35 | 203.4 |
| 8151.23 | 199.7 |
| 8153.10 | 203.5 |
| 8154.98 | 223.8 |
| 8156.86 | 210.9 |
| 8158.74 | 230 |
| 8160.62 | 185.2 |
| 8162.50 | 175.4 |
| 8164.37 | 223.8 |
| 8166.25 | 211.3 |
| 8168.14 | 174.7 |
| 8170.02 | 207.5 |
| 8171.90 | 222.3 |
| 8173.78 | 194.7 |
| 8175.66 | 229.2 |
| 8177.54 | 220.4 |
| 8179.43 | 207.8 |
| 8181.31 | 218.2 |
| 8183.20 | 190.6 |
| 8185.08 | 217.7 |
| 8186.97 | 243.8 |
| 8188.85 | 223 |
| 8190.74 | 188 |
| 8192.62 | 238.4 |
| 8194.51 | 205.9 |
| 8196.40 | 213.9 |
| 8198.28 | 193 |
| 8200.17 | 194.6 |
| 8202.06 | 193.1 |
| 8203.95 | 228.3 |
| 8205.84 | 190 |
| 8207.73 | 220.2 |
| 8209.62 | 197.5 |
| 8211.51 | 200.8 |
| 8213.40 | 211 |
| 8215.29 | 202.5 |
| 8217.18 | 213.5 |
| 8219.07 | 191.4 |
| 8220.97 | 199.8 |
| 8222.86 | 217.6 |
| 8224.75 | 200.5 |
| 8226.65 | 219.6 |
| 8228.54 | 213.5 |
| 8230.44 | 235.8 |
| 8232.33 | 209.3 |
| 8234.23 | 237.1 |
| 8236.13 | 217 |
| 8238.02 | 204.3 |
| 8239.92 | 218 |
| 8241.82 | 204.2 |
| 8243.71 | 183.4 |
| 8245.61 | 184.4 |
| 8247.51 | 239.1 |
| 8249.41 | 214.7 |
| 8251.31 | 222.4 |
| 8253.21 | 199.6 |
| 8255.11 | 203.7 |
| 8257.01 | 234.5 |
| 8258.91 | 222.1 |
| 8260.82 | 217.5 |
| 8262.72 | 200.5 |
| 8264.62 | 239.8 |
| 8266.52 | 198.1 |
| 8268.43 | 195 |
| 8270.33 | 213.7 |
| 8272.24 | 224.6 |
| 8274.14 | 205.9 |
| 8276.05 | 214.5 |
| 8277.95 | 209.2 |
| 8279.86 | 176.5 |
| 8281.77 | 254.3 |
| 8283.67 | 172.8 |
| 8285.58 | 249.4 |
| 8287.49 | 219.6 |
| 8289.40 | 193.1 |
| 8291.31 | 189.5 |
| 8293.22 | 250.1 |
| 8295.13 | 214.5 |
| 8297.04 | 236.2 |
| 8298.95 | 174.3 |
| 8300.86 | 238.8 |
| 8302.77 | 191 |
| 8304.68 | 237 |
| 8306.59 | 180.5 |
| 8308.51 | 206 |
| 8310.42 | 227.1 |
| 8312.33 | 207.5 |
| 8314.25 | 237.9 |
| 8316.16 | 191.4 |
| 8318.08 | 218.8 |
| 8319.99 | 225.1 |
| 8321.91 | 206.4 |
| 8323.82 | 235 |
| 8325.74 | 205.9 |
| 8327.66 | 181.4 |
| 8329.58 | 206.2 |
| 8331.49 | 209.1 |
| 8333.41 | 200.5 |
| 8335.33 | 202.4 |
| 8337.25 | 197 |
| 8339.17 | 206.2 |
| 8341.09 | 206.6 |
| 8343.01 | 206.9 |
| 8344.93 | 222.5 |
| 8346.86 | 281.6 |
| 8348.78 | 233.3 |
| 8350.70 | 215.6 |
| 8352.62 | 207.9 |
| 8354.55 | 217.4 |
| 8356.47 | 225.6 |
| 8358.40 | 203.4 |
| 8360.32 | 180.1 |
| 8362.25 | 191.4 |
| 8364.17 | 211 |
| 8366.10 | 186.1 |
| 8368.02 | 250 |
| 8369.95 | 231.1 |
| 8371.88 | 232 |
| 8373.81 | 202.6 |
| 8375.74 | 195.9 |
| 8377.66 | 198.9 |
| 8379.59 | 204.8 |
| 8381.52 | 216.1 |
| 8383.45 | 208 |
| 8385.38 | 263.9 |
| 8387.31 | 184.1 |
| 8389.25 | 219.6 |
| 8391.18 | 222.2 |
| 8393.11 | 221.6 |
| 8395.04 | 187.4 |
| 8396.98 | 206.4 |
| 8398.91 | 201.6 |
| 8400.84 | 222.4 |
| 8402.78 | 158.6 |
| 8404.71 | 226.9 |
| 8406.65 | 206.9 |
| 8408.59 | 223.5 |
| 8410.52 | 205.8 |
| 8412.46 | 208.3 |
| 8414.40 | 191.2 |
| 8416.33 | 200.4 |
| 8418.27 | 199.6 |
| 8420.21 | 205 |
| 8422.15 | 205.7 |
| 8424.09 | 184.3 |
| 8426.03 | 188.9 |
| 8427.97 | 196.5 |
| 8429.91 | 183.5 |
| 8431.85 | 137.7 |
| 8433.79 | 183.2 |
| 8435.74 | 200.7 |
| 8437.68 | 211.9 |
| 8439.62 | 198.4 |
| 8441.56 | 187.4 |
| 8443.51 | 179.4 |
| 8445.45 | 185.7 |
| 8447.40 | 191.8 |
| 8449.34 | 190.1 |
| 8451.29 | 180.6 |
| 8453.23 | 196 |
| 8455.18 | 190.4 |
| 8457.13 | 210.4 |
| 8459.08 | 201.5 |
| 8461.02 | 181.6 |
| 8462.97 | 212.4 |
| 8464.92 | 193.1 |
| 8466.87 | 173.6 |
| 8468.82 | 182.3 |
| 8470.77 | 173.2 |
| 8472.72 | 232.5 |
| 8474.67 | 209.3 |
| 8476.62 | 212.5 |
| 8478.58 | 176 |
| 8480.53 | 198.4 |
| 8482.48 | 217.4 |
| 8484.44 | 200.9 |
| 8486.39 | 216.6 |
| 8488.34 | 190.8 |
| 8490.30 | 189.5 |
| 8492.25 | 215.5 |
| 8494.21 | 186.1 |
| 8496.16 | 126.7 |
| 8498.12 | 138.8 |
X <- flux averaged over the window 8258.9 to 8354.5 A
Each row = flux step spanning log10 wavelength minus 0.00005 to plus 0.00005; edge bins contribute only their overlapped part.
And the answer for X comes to 213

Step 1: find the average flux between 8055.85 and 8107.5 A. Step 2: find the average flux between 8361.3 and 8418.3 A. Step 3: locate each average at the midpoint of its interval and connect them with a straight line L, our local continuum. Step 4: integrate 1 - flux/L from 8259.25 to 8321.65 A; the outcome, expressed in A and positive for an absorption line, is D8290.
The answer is 1.3 A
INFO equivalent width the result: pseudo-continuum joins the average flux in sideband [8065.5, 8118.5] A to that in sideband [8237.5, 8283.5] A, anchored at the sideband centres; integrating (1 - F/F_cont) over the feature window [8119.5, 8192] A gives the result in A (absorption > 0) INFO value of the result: 2.7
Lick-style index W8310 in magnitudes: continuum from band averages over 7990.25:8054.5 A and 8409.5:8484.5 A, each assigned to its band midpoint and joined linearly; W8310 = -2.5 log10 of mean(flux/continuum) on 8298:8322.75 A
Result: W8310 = -0.040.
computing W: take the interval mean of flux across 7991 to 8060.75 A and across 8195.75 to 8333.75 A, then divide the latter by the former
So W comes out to 0.9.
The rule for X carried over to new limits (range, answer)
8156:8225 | 208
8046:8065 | 224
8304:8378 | 212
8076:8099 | 235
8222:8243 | 216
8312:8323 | 215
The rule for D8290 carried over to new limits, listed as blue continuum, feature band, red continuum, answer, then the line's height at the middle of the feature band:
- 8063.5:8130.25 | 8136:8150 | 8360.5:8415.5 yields 0.4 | 222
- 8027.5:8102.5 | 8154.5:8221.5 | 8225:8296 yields 3.6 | 220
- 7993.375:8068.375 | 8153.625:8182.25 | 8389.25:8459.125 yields 0.9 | 216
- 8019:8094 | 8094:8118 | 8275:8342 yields 1.4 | 226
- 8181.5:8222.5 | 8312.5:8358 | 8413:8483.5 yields -3.3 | 200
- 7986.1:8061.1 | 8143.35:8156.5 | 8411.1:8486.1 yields 0.4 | 215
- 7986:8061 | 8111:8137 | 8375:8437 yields 0.9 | 218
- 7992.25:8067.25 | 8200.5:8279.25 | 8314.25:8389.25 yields 2.3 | 217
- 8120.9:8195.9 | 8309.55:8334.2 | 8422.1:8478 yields -1.3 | 201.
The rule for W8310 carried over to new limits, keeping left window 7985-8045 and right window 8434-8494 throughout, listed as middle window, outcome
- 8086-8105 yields -0.05 mag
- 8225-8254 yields -0.01 mag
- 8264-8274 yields -0.02 mag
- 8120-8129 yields 0.03 mag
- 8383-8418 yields -0.04 mag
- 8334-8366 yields -0.05 mag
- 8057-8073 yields -0.11 mag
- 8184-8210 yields 0.01 mag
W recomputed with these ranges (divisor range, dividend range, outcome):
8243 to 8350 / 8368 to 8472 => 0.94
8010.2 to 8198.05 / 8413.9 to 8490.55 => 0.88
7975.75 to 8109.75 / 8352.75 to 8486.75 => 0.88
